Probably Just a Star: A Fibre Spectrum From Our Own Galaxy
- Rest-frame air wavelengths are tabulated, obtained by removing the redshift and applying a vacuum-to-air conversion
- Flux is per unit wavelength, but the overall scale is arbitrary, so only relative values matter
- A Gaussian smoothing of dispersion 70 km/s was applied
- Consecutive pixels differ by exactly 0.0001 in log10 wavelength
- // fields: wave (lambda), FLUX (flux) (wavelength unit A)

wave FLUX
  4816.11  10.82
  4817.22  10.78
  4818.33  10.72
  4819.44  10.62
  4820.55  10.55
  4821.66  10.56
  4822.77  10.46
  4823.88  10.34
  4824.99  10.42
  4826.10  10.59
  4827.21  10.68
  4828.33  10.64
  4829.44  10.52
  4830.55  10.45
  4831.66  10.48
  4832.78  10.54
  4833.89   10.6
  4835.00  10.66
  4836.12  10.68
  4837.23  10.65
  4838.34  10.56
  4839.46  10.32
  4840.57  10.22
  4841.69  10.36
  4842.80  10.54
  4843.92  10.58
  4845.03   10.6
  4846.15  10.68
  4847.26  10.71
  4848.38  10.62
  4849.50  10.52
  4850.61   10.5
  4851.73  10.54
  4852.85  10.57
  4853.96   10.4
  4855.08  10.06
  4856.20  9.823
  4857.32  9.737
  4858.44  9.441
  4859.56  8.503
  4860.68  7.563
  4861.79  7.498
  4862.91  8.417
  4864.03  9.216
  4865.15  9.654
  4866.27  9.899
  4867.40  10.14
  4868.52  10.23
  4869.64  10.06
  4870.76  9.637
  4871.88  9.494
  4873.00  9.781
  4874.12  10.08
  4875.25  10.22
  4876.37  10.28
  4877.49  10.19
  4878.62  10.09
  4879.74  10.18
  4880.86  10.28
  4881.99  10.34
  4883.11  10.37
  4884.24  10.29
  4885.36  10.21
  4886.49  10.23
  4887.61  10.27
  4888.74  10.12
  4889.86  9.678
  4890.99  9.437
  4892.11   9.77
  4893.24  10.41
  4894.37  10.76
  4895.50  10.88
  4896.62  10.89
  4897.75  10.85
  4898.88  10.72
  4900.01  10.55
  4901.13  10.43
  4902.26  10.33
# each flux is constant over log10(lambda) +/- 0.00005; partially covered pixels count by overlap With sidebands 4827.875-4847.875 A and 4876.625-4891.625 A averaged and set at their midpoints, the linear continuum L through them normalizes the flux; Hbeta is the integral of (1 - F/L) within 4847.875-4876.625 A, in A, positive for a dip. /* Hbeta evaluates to 1.7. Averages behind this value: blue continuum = 10.5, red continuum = 10.1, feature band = 9.72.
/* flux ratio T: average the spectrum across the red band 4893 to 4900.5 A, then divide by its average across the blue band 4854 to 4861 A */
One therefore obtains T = 1.15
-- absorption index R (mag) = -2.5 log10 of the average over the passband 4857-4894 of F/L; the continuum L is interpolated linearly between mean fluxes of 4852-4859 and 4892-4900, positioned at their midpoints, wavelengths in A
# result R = 0.063 mag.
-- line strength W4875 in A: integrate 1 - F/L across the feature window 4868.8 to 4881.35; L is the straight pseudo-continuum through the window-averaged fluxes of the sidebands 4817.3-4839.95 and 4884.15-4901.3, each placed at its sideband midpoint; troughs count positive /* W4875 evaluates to 0.45 A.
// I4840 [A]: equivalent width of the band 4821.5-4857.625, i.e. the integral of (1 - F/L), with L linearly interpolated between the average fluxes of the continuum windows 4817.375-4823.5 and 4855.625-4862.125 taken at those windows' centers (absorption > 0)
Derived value -3.0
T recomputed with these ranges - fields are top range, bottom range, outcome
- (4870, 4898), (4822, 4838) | 0.96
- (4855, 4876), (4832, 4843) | 0.90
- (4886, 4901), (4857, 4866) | 1.18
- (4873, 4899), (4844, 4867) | 1.05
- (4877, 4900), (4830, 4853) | 0.98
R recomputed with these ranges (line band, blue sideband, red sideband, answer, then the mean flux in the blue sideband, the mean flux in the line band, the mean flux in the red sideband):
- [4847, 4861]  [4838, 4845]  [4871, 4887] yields 0.04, 10.4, 9.94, 10.1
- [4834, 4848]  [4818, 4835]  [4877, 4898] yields -0.01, 10.5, 10.6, 10.3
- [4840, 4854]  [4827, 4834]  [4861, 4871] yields -0.06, 10.5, 10.5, 9.37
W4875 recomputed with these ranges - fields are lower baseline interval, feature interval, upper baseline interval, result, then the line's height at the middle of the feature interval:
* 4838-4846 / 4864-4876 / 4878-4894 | 0.4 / 10.2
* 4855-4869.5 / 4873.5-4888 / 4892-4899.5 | -0.3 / 10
